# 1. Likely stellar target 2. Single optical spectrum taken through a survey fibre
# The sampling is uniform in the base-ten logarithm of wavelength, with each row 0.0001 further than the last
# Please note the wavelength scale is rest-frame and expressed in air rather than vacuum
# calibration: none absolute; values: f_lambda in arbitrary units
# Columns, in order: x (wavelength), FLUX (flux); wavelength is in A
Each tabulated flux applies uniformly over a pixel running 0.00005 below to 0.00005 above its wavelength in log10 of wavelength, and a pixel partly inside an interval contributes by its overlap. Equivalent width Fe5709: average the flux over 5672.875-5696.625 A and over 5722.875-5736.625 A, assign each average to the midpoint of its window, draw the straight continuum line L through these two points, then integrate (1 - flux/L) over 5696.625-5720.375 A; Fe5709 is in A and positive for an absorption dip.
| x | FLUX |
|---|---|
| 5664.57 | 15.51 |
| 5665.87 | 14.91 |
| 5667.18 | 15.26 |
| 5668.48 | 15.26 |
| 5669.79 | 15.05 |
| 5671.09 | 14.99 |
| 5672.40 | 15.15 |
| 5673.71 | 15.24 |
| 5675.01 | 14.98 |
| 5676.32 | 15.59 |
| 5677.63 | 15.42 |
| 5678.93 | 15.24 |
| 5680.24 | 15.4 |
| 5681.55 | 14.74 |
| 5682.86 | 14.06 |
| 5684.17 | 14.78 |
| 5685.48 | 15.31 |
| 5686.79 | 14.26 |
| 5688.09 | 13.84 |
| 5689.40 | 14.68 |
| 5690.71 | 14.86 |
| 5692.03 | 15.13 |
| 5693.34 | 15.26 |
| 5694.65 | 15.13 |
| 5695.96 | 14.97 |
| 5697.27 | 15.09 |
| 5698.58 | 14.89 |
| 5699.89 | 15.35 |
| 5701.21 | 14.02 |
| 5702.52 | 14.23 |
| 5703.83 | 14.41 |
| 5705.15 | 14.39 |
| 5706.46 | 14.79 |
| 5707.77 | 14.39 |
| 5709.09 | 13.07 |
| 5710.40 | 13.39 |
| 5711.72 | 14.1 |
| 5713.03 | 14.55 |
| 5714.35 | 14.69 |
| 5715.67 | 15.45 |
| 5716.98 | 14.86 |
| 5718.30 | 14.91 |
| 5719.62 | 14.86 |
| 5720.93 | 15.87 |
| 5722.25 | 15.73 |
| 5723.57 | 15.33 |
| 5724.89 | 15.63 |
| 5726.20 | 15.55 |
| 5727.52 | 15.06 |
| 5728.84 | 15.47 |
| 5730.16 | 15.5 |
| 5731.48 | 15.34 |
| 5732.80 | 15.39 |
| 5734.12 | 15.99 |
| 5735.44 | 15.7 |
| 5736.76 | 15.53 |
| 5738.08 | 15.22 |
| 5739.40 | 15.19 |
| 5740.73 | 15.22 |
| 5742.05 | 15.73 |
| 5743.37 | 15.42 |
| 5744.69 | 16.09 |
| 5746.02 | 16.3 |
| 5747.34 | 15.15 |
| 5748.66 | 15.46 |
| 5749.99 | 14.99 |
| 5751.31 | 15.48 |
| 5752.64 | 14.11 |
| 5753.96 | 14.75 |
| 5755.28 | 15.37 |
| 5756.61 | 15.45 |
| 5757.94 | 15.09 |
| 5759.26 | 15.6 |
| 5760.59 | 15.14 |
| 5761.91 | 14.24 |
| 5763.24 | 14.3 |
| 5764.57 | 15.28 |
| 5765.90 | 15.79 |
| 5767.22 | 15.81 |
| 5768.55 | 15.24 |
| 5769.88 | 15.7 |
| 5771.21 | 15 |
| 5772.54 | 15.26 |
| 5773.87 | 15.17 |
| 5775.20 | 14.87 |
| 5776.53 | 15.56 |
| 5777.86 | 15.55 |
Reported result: 1.1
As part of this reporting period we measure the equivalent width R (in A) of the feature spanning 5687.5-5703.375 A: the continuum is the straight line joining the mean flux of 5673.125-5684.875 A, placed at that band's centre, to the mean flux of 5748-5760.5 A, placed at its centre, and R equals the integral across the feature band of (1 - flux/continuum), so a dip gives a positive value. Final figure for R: 0.3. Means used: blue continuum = 15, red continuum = 15.1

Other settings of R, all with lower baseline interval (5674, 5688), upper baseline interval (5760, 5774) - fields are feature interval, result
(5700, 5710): 0.5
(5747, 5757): 0.0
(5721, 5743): -0.6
